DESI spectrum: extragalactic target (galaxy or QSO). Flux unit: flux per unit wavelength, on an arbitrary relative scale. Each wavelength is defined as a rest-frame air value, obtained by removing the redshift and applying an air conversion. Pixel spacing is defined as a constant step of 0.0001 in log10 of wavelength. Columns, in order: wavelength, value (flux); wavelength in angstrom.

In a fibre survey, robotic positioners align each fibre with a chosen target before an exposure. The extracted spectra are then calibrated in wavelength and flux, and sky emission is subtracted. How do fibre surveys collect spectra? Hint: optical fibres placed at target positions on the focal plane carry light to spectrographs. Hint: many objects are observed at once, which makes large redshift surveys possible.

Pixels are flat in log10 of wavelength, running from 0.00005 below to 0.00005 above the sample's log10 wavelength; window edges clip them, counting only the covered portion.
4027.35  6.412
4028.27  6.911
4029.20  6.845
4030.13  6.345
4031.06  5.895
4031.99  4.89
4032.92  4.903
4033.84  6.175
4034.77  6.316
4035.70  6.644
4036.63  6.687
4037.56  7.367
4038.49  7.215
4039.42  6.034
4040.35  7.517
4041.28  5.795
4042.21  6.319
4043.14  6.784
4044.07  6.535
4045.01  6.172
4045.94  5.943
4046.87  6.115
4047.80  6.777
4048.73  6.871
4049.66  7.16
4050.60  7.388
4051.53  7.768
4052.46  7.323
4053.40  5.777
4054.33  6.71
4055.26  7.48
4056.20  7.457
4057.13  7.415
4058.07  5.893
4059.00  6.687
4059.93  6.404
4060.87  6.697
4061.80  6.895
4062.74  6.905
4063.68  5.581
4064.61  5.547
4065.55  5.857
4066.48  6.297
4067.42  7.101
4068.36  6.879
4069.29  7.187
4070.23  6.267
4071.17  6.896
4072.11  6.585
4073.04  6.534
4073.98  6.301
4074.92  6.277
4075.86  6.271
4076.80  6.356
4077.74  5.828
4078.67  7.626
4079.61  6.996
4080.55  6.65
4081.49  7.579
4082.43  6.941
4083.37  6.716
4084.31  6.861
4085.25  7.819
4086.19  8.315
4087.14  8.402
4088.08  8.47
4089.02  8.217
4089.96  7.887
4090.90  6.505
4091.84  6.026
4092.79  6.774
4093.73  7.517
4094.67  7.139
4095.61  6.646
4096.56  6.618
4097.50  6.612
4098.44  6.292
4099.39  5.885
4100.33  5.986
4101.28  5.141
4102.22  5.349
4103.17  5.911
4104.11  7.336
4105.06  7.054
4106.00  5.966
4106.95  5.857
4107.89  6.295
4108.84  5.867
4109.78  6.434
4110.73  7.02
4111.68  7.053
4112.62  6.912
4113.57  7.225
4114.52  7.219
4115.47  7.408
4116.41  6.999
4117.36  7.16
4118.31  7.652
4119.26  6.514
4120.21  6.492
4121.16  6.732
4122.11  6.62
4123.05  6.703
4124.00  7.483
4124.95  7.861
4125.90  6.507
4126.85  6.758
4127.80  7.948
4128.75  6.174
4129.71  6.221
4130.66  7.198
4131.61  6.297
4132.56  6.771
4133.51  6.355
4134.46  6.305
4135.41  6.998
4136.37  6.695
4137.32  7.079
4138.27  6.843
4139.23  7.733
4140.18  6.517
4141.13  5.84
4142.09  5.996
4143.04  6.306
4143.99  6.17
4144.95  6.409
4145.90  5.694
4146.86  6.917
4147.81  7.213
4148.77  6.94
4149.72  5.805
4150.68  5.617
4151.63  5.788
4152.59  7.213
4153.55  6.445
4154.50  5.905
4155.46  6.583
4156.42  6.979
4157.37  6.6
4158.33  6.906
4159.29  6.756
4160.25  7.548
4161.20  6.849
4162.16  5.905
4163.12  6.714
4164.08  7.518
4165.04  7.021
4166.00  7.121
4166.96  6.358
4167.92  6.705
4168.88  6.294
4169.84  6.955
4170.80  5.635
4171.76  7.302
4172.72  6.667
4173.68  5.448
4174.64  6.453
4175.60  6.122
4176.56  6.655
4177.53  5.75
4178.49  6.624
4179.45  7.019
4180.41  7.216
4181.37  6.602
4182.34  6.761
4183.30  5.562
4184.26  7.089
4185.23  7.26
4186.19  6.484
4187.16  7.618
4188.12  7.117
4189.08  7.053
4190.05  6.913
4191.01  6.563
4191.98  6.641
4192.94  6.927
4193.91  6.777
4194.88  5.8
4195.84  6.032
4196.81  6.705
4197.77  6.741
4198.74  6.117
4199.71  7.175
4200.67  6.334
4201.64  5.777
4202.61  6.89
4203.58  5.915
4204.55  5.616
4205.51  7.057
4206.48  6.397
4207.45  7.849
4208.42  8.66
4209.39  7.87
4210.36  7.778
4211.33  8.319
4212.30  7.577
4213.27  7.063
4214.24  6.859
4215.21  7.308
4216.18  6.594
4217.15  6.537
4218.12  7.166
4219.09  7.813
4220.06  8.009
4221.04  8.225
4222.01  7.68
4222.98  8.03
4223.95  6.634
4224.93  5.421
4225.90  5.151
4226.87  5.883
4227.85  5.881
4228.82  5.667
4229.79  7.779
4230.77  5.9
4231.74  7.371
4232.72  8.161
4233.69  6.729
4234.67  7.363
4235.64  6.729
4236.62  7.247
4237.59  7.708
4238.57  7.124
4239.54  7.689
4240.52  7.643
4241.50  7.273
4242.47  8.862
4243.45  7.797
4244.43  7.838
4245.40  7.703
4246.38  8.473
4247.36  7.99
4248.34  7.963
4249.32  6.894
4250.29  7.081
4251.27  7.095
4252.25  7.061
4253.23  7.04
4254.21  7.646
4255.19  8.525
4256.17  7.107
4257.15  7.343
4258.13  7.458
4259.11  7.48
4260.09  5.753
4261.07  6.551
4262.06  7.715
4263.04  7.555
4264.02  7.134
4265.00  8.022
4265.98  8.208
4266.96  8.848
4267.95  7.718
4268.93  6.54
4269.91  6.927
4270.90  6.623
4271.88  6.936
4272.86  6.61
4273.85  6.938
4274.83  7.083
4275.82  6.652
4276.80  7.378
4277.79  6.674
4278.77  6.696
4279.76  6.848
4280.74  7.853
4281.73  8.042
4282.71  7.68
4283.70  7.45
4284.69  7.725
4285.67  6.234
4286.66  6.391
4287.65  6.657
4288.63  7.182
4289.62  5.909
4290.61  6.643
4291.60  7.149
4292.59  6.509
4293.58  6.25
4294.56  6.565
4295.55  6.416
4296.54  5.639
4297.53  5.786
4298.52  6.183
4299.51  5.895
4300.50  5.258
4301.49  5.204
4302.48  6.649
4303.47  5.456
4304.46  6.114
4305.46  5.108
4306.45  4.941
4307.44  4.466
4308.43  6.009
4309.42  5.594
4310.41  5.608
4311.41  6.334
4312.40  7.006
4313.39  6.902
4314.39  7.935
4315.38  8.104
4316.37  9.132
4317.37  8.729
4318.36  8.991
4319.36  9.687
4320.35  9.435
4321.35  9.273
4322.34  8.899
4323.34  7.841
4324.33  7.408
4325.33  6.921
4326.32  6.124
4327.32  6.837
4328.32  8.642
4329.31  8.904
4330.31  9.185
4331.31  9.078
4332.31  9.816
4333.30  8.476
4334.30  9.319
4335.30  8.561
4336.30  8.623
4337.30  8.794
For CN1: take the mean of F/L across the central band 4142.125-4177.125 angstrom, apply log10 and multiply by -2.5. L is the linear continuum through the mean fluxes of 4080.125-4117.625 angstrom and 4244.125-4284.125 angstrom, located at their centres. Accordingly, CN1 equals 0.08 mag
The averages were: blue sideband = 6.85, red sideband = 7.34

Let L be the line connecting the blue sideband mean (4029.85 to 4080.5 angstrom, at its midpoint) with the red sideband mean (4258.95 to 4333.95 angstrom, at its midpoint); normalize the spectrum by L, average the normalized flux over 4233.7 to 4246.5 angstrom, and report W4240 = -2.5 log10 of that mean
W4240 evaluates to -0.09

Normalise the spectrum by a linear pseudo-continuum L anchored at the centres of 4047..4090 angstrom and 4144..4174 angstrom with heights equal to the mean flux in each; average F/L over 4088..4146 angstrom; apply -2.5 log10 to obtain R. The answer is 0.00 mag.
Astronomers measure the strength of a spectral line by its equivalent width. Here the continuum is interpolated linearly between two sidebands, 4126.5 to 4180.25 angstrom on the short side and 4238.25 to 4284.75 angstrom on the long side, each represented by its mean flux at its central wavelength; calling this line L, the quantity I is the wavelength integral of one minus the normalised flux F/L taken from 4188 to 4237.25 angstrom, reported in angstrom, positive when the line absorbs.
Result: 0.9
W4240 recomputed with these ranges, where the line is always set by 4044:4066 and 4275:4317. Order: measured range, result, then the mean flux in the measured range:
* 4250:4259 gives -0.129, 7.38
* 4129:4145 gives 0.006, 6.57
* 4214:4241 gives -0.071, 7.01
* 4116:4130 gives -0.050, 6.93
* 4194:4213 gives -0.048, 6.87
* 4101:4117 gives 0.010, 6.56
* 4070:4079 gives 0.024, 6.49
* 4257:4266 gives -0.114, 7.28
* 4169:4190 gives -0.008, 6.64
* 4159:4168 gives -0.042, 6.86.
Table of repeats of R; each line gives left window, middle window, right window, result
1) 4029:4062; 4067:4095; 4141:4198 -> -0.07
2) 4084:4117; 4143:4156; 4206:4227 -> 0.10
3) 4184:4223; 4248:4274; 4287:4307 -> -0.13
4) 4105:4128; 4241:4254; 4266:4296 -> -0.10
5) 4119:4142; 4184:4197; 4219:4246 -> 0.04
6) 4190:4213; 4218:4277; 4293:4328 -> -0.06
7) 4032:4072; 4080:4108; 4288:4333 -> -0.03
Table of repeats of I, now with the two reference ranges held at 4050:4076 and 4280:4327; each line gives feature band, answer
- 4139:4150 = 0.5 angstrom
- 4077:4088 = -1.0 angstrom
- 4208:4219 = -1.0 angstrom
